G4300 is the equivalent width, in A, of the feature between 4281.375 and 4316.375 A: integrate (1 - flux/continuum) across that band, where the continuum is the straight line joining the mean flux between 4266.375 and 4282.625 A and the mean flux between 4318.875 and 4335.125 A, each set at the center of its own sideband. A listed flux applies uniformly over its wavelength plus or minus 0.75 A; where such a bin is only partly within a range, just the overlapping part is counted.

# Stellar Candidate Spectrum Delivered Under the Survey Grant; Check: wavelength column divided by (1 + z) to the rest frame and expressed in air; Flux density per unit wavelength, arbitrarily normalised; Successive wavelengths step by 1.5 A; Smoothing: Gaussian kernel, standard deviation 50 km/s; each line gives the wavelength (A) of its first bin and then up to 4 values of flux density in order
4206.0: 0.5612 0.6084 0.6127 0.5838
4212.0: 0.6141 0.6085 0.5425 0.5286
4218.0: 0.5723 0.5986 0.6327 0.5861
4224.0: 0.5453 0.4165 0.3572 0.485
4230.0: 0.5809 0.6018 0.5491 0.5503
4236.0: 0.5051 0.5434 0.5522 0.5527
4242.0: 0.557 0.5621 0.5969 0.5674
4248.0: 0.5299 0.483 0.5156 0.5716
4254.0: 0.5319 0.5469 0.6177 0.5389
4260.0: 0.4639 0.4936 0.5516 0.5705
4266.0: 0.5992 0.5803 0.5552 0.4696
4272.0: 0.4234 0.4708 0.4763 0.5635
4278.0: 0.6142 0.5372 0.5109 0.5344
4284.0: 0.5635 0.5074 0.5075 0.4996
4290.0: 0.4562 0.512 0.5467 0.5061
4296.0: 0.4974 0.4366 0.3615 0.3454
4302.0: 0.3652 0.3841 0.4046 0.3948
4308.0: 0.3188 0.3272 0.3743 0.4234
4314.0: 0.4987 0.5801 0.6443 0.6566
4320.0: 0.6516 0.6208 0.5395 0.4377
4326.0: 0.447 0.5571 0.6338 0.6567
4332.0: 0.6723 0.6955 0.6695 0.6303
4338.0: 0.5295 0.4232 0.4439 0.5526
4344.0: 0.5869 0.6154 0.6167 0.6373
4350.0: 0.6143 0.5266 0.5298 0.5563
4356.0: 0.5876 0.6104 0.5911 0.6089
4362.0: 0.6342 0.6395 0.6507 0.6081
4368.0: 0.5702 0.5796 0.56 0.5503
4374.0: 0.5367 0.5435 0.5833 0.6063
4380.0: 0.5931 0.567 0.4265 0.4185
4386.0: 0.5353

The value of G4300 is 6.6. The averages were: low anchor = 0.523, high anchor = 0.597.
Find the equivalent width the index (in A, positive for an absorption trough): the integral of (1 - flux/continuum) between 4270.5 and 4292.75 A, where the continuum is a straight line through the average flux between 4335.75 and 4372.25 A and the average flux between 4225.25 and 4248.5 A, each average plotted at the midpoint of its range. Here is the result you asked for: 1.6 A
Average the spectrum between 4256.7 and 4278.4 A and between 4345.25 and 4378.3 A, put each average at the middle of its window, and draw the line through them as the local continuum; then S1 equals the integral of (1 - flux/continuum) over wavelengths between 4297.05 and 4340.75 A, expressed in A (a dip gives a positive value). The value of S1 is 4.4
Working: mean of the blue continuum 0.529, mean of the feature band 0.506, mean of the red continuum 0.589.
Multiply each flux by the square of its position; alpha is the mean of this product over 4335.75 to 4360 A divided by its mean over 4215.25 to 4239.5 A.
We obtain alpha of 1.1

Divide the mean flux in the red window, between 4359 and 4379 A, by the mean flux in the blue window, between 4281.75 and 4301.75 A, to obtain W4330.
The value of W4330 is 1.23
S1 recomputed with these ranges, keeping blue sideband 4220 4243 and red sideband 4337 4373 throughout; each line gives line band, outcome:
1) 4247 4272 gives 0.4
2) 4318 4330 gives 0.0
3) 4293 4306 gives 3.2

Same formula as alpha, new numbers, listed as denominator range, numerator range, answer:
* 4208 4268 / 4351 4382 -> 1.13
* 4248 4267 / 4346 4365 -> 1.16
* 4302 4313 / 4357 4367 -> 1.70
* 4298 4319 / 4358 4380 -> 1.41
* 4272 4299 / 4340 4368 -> 1.20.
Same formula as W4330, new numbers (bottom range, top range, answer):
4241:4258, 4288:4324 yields 0.85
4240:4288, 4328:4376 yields 1.10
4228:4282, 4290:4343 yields 0.94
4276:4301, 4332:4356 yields 1.16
